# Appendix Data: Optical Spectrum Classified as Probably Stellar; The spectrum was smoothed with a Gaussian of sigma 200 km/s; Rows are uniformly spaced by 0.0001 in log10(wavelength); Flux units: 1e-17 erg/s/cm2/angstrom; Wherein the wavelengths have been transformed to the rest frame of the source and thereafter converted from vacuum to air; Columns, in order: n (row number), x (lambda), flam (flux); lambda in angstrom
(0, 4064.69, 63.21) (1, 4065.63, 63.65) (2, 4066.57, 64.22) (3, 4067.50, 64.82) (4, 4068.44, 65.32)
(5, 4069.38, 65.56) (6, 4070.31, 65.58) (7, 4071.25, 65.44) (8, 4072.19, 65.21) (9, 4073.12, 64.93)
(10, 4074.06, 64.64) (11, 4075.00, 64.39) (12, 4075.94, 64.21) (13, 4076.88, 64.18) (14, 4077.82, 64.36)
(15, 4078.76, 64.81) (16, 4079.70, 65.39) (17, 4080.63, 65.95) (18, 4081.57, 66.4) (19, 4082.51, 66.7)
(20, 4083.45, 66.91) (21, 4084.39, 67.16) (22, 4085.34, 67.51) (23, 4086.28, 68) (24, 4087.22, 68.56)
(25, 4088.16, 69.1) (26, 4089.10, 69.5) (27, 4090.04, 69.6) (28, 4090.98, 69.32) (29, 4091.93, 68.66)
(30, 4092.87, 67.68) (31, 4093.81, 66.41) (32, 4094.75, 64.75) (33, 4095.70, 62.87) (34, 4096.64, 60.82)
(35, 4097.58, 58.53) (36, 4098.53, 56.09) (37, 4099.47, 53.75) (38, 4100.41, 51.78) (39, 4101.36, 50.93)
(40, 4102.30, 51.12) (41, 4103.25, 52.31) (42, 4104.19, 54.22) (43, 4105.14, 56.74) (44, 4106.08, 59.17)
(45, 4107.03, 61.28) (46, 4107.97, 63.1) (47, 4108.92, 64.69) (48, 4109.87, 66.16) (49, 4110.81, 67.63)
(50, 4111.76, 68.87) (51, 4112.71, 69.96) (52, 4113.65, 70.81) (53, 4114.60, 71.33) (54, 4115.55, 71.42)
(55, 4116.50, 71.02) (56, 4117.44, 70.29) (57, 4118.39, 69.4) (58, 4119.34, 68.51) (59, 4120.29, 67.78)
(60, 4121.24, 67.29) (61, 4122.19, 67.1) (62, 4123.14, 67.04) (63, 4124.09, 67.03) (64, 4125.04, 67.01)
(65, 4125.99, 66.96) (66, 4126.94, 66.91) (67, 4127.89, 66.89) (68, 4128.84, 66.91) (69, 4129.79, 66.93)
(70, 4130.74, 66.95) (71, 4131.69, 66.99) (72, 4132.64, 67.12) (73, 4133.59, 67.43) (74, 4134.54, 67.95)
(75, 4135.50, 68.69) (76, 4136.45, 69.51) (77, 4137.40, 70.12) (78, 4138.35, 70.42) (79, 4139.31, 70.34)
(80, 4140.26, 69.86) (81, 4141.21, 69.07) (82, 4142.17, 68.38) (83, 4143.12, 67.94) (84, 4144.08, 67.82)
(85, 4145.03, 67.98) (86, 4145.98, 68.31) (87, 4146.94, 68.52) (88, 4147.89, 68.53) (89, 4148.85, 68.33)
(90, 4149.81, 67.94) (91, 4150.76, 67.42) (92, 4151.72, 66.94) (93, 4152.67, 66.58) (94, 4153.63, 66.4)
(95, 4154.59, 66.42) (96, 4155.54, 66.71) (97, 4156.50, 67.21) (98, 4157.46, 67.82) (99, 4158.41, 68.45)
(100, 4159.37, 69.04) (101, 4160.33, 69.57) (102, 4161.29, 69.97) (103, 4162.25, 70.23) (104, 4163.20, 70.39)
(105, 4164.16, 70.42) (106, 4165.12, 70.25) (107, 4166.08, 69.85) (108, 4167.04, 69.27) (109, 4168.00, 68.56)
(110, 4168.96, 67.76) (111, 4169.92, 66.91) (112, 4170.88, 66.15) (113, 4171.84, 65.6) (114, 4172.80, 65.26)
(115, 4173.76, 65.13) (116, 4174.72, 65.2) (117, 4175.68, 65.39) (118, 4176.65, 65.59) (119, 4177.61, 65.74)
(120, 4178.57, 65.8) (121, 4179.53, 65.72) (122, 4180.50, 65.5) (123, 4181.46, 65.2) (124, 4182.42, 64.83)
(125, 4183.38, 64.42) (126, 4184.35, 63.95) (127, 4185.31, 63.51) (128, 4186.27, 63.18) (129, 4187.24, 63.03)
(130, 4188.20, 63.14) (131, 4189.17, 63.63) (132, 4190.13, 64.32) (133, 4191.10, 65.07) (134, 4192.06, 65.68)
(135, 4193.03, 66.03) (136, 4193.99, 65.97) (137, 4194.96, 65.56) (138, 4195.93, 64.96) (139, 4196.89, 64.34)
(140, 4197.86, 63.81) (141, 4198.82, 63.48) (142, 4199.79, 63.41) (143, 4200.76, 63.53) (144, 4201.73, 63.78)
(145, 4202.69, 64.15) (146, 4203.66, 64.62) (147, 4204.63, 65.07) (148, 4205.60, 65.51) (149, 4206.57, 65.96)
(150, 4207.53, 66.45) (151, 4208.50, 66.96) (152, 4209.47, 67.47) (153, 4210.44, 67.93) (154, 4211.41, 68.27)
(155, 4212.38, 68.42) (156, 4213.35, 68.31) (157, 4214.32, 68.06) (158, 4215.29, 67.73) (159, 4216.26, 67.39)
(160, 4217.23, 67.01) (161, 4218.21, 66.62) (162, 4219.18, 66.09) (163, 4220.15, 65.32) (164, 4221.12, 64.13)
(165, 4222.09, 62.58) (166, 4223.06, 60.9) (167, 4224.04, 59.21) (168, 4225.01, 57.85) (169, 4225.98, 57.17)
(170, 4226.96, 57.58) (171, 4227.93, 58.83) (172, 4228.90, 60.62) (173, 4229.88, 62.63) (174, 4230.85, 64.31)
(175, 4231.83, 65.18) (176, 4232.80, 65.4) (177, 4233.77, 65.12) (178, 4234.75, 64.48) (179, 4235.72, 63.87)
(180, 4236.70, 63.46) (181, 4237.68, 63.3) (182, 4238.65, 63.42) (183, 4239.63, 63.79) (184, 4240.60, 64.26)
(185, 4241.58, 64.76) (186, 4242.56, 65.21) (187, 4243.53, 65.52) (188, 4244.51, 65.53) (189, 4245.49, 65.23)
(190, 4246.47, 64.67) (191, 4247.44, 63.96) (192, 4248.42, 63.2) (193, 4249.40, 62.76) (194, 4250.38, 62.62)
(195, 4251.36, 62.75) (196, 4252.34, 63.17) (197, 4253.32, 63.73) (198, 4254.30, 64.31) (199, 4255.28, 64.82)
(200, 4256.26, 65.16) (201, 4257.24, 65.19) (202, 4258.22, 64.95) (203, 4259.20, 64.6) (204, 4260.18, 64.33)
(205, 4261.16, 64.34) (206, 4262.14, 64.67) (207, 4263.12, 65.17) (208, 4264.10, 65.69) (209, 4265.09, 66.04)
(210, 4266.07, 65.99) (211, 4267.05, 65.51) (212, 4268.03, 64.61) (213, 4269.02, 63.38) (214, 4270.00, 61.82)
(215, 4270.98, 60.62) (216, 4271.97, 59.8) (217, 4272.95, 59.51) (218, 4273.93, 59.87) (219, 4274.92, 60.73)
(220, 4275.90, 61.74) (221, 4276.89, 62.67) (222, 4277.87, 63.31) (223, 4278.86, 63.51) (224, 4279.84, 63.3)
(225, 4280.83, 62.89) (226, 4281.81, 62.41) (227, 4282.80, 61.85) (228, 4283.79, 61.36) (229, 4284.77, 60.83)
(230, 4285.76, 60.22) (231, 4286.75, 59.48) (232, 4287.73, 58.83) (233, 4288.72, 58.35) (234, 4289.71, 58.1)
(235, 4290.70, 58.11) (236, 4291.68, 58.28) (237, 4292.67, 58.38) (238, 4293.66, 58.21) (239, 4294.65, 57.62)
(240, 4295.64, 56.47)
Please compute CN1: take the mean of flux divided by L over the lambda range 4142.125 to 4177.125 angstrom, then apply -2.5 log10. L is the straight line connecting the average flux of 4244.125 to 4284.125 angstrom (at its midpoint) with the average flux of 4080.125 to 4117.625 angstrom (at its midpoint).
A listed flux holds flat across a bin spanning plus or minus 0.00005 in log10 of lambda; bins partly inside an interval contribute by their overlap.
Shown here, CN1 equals -0.06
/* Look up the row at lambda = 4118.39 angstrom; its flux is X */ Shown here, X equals 69.4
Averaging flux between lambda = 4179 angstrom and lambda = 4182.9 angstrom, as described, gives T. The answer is 65.4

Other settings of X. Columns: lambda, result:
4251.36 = 62.75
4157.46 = 67.82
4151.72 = 66.94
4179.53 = 65.72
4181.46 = 65.2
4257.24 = 65.19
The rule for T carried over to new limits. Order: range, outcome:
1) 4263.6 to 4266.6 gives 65.9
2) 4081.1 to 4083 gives 66.6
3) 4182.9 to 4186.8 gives 63.7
